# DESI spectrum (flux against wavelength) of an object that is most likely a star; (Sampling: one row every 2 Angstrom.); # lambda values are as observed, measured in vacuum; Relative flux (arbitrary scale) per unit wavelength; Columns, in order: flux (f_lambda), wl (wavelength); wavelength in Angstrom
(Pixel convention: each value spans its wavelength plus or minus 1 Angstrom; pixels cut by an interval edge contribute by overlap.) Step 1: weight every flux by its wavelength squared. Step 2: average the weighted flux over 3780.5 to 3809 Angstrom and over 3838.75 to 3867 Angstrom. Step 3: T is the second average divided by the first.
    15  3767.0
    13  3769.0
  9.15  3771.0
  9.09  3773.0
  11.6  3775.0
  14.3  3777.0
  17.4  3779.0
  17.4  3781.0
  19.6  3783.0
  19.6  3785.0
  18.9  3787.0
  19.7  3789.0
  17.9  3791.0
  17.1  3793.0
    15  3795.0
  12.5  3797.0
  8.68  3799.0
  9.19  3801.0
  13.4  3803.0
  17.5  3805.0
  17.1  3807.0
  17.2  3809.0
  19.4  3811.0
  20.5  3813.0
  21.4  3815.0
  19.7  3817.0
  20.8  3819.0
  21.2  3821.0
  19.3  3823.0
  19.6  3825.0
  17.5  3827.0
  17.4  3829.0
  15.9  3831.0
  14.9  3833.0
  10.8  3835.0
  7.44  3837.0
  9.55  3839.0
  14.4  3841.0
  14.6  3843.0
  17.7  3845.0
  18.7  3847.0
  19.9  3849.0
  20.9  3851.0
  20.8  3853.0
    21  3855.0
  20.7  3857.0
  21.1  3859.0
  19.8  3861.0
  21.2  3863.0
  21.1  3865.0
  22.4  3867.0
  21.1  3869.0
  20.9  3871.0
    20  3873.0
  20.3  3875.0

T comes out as 1.23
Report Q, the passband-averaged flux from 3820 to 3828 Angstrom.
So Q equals 19.4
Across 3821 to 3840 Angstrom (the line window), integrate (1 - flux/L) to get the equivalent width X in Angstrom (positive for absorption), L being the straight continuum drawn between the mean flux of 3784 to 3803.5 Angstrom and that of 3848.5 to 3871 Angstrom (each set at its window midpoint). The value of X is 3.3 Angstrom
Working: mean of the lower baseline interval 15.2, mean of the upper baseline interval 20.9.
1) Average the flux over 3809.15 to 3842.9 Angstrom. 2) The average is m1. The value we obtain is 16.8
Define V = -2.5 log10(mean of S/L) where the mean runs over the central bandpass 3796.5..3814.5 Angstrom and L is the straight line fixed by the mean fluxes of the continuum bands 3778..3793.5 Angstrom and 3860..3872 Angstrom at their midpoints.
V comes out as 0.24 mag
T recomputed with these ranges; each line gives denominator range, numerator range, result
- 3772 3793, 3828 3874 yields 1.12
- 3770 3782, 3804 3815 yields 1.44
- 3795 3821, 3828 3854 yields 0.96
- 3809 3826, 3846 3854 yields 1.02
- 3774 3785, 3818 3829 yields 1.22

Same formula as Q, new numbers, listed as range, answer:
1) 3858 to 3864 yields 20.7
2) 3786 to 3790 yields 19.3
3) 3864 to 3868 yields 21.8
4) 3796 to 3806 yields 12.3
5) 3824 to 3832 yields 17.6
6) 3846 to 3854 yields 20.1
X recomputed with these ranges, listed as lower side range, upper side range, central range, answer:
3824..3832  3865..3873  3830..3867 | 4.12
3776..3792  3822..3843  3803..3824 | -4.14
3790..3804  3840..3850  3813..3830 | -4.95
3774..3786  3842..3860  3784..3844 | 5.60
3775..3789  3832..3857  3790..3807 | 3.04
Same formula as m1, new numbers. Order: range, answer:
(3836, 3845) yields 12.2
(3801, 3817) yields 17.6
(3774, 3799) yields 16.4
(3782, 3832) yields 17.4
